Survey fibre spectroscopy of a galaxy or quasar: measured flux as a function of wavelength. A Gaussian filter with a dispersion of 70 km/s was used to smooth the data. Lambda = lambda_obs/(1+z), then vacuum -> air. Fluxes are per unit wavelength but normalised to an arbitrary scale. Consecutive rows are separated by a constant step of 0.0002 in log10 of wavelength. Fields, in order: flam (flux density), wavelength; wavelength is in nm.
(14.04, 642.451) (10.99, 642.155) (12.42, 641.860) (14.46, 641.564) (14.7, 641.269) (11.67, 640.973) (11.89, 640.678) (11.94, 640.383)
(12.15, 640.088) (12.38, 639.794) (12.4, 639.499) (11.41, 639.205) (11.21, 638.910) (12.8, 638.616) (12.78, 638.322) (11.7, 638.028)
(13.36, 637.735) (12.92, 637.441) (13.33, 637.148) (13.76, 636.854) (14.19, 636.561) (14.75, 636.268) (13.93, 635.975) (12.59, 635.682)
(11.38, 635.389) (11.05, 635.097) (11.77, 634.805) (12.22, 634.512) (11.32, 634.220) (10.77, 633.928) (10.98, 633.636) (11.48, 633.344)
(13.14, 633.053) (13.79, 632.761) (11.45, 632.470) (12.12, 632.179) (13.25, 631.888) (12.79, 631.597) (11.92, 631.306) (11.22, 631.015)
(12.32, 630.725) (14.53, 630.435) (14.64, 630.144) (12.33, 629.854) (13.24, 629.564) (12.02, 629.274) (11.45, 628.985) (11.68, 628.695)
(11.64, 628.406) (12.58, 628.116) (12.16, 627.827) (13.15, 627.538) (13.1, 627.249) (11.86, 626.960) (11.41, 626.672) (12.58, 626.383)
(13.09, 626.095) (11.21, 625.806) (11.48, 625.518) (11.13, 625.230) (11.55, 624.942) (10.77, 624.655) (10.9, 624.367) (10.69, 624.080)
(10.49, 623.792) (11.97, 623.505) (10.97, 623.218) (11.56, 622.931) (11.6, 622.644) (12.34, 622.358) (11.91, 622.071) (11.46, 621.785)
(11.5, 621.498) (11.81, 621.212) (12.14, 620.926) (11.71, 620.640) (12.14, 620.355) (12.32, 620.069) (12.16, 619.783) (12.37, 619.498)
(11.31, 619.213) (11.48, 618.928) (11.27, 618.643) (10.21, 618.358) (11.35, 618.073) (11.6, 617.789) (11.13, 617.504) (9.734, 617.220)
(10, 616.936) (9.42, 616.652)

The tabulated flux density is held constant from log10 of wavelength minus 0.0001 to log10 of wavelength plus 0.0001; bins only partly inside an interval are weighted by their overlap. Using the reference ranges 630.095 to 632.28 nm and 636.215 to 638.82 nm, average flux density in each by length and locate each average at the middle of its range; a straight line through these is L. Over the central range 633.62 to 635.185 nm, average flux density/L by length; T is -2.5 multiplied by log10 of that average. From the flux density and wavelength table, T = 0.14 mag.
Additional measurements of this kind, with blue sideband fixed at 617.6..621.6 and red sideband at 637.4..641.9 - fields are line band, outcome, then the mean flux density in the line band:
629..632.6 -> -0.042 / 12.6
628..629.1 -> 0.020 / 11.8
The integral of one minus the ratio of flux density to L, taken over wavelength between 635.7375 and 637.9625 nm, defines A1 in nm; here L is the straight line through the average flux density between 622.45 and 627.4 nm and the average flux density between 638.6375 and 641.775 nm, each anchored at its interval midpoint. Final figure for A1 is -0.252 nm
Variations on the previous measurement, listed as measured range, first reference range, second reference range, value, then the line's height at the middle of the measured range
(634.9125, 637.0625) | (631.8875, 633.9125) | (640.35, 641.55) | -0.12 nm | 12.4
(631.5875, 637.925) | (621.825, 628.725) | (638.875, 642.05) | -0.19 nm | 12.2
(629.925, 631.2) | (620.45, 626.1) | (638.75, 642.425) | -0.13 nm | 11.9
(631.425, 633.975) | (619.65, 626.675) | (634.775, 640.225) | 0.01 nm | 12.3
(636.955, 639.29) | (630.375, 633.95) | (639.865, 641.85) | 0.02 nm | 12.6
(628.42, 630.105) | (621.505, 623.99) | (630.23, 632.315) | 0.02 nm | 12.4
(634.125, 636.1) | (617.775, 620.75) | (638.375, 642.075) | 0.03 nm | 12.2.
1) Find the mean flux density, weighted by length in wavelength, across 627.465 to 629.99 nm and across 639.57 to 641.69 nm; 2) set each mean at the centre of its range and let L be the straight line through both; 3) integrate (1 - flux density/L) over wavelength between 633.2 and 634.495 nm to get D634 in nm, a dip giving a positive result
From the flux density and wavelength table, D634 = 0.12 nm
